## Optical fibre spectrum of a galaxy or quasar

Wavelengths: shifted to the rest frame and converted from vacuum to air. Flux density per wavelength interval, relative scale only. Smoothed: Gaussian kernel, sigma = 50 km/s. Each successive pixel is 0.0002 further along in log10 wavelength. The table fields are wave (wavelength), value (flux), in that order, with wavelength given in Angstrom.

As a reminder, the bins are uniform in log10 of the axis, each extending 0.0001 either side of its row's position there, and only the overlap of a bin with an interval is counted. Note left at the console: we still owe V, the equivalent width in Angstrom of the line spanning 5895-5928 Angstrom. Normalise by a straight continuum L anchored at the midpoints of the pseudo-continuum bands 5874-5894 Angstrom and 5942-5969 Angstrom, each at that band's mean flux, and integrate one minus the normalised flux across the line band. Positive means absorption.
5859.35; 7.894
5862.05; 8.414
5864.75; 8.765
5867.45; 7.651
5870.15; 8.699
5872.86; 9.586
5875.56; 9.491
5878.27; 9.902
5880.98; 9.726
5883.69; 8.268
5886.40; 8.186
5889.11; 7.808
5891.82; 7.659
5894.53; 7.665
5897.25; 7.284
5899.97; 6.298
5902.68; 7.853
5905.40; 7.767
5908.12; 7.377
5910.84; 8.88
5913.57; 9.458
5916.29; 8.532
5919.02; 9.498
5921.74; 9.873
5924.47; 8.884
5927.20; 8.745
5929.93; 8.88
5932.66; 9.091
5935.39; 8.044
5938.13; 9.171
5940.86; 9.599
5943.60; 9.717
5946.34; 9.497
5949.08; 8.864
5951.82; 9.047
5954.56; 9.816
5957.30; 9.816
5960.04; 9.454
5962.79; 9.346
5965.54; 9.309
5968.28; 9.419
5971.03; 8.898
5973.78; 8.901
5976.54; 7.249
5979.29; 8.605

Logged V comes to 2.3 Angstrom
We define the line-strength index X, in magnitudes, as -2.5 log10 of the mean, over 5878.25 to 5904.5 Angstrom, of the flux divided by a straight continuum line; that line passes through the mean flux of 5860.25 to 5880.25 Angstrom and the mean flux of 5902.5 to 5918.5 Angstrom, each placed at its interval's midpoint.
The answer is 0.09 mag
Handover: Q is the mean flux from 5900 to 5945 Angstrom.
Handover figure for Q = 8.76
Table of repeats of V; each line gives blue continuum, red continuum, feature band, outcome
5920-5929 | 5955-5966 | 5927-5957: 0.5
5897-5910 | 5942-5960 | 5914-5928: -1.7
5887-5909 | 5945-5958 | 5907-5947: -2.4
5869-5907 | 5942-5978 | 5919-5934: -0.6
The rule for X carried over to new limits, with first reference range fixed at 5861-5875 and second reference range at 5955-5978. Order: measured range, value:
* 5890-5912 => 0.16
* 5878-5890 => 0.00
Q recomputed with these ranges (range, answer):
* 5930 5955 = 9.17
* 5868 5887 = 9.1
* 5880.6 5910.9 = 7.8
